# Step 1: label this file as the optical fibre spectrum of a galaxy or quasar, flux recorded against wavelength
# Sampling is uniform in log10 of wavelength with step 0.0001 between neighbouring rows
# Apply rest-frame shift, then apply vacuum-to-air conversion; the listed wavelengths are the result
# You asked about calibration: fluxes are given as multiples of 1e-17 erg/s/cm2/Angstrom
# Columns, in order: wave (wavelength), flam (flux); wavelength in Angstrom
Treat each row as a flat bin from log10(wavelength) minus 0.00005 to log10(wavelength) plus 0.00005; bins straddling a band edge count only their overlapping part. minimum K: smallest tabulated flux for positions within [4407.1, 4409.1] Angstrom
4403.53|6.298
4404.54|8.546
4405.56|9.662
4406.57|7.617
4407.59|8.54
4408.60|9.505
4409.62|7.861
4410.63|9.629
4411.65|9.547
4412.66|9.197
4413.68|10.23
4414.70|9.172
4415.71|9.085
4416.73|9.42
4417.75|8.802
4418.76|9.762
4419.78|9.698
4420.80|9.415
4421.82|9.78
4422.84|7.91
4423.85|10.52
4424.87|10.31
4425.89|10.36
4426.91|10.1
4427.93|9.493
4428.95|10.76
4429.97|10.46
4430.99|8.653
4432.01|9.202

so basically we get 8.54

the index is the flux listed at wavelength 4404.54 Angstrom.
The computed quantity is 8.546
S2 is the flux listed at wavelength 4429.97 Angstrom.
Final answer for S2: 10.46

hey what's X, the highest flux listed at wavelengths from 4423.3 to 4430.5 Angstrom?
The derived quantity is 10.76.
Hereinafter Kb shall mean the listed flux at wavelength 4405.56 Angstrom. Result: 9.662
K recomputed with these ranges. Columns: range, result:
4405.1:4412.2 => 7.617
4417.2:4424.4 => 7.91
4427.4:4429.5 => 9.493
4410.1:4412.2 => 9.547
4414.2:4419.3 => 8.802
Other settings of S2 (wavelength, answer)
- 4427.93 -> 9.493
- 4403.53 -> 6.298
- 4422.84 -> 7.91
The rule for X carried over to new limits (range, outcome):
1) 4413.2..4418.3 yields 10.23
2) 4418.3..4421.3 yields 9.762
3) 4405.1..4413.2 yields 9.662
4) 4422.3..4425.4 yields 10.52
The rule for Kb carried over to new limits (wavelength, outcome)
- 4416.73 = 9.42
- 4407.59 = 8.54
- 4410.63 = 9.629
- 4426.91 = 10.1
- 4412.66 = 9.197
